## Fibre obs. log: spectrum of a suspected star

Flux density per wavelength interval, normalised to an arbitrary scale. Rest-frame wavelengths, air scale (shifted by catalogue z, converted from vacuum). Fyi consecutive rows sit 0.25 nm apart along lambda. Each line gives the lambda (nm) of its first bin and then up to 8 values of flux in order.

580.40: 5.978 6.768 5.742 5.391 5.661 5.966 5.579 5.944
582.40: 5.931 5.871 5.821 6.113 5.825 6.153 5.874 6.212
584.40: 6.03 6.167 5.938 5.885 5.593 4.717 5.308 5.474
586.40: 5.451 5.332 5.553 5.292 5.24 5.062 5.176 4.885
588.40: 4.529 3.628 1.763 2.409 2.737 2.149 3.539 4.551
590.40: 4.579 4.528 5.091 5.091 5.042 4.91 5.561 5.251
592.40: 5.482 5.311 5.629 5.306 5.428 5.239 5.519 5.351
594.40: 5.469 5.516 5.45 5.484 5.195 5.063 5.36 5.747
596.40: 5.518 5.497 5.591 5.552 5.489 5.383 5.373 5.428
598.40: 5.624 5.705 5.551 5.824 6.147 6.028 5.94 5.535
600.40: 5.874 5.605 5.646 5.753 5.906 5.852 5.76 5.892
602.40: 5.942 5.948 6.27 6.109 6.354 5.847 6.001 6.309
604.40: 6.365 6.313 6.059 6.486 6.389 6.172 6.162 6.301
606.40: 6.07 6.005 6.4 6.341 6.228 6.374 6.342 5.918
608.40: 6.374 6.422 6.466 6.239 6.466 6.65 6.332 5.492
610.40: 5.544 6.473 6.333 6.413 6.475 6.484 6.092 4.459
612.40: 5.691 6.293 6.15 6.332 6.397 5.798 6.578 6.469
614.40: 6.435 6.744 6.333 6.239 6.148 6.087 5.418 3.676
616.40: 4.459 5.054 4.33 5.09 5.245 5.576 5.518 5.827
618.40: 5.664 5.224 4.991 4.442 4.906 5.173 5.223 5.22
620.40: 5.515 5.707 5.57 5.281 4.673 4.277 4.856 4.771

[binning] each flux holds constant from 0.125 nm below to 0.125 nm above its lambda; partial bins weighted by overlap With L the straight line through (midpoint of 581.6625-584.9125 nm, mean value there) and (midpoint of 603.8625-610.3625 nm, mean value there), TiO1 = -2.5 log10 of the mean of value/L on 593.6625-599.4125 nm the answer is 0.117 mag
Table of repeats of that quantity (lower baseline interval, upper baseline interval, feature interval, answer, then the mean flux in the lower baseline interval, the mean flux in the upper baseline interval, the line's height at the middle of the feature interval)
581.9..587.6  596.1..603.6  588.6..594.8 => 0.235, 5.7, 5.76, 5.73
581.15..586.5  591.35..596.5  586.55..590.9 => 0.312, 5.78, 5.38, 5.58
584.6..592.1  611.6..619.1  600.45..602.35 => -0.122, 4.7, 5.67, 5.17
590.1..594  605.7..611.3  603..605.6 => -0.045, 5.17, 6.24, 5.97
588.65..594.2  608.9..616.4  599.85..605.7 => -0.127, 4.53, 6.06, 5.35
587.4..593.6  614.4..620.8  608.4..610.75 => -0.215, 4.51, 5.37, 5.12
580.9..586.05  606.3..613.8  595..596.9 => 0.105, 5.8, 6.17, 5.97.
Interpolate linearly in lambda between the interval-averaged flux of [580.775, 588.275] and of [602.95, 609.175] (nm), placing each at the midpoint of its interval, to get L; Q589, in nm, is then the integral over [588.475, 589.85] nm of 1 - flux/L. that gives 0.74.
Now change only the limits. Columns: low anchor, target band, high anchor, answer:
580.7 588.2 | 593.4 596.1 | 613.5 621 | 0.11 nm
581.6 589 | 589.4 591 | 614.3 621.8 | 0.43 nm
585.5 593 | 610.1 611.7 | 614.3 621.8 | -0.32 nm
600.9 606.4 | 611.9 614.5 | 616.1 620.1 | -0.32 nm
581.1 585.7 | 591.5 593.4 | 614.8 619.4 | 0.12 nm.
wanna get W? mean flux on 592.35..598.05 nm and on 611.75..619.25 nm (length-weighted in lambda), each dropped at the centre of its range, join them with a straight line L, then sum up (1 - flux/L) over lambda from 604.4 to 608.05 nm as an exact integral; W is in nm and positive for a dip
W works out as -0.475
